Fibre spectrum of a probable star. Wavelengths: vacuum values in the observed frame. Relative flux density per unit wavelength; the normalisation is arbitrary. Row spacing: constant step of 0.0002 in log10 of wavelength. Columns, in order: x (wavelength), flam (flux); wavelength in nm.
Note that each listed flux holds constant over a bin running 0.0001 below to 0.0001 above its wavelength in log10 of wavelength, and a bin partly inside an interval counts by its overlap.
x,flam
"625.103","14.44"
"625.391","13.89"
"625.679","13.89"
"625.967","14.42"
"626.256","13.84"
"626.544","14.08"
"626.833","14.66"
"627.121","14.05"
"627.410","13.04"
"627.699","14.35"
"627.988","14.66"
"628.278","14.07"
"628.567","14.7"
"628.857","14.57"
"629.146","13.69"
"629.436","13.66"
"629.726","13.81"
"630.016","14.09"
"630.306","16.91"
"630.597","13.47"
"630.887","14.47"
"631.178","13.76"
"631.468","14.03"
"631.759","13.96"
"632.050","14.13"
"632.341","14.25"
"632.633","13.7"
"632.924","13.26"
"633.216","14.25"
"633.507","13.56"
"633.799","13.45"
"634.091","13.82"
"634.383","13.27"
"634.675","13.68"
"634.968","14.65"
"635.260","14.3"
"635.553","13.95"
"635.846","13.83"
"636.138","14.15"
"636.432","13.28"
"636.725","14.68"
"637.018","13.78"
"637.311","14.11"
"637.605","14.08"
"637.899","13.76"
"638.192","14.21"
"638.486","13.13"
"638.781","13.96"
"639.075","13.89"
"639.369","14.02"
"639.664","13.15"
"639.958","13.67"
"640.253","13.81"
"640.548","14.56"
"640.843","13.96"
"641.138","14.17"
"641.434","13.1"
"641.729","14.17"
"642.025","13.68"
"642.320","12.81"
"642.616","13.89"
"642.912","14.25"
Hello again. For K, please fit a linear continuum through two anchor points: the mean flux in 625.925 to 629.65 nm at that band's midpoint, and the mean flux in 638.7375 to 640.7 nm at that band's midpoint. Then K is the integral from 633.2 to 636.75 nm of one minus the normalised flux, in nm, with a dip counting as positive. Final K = 0.02 nm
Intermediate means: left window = 14.1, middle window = 13.9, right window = 13.9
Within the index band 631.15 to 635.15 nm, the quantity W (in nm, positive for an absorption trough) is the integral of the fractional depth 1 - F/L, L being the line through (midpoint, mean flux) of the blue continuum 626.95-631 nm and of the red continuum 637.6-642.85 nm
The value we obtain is 0.07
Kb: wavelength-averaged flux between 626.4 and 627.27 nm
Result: 14.3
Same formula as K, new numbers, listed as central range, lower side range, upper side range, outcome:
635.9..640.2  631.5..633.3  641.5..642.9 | -0.02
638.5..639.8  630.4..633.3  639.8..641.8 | 0.02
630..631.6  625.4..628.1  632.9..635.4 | -0.06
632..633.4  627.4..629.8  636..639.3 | 0.01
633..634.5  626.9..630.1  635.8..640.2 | 0.03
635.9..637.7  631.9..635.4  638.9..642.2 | -0.02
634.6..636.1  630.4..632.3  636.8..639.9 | -0.02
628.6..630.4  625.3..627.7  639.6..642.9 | -0.06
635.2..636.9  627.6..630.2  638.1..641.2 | 0.00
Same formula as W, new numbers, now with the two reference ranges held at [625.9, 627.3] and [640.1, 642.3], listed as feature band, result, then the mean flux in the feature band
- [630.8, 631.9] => 0.00 nm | 14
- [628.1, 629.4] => -0.01 nm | 14.2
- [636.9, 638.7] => 0.01 nm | 13.8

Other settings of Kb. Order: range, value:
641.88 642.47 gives 13.3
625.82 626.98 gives 14.3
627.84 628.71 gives 14.5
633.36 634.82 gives 13.6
